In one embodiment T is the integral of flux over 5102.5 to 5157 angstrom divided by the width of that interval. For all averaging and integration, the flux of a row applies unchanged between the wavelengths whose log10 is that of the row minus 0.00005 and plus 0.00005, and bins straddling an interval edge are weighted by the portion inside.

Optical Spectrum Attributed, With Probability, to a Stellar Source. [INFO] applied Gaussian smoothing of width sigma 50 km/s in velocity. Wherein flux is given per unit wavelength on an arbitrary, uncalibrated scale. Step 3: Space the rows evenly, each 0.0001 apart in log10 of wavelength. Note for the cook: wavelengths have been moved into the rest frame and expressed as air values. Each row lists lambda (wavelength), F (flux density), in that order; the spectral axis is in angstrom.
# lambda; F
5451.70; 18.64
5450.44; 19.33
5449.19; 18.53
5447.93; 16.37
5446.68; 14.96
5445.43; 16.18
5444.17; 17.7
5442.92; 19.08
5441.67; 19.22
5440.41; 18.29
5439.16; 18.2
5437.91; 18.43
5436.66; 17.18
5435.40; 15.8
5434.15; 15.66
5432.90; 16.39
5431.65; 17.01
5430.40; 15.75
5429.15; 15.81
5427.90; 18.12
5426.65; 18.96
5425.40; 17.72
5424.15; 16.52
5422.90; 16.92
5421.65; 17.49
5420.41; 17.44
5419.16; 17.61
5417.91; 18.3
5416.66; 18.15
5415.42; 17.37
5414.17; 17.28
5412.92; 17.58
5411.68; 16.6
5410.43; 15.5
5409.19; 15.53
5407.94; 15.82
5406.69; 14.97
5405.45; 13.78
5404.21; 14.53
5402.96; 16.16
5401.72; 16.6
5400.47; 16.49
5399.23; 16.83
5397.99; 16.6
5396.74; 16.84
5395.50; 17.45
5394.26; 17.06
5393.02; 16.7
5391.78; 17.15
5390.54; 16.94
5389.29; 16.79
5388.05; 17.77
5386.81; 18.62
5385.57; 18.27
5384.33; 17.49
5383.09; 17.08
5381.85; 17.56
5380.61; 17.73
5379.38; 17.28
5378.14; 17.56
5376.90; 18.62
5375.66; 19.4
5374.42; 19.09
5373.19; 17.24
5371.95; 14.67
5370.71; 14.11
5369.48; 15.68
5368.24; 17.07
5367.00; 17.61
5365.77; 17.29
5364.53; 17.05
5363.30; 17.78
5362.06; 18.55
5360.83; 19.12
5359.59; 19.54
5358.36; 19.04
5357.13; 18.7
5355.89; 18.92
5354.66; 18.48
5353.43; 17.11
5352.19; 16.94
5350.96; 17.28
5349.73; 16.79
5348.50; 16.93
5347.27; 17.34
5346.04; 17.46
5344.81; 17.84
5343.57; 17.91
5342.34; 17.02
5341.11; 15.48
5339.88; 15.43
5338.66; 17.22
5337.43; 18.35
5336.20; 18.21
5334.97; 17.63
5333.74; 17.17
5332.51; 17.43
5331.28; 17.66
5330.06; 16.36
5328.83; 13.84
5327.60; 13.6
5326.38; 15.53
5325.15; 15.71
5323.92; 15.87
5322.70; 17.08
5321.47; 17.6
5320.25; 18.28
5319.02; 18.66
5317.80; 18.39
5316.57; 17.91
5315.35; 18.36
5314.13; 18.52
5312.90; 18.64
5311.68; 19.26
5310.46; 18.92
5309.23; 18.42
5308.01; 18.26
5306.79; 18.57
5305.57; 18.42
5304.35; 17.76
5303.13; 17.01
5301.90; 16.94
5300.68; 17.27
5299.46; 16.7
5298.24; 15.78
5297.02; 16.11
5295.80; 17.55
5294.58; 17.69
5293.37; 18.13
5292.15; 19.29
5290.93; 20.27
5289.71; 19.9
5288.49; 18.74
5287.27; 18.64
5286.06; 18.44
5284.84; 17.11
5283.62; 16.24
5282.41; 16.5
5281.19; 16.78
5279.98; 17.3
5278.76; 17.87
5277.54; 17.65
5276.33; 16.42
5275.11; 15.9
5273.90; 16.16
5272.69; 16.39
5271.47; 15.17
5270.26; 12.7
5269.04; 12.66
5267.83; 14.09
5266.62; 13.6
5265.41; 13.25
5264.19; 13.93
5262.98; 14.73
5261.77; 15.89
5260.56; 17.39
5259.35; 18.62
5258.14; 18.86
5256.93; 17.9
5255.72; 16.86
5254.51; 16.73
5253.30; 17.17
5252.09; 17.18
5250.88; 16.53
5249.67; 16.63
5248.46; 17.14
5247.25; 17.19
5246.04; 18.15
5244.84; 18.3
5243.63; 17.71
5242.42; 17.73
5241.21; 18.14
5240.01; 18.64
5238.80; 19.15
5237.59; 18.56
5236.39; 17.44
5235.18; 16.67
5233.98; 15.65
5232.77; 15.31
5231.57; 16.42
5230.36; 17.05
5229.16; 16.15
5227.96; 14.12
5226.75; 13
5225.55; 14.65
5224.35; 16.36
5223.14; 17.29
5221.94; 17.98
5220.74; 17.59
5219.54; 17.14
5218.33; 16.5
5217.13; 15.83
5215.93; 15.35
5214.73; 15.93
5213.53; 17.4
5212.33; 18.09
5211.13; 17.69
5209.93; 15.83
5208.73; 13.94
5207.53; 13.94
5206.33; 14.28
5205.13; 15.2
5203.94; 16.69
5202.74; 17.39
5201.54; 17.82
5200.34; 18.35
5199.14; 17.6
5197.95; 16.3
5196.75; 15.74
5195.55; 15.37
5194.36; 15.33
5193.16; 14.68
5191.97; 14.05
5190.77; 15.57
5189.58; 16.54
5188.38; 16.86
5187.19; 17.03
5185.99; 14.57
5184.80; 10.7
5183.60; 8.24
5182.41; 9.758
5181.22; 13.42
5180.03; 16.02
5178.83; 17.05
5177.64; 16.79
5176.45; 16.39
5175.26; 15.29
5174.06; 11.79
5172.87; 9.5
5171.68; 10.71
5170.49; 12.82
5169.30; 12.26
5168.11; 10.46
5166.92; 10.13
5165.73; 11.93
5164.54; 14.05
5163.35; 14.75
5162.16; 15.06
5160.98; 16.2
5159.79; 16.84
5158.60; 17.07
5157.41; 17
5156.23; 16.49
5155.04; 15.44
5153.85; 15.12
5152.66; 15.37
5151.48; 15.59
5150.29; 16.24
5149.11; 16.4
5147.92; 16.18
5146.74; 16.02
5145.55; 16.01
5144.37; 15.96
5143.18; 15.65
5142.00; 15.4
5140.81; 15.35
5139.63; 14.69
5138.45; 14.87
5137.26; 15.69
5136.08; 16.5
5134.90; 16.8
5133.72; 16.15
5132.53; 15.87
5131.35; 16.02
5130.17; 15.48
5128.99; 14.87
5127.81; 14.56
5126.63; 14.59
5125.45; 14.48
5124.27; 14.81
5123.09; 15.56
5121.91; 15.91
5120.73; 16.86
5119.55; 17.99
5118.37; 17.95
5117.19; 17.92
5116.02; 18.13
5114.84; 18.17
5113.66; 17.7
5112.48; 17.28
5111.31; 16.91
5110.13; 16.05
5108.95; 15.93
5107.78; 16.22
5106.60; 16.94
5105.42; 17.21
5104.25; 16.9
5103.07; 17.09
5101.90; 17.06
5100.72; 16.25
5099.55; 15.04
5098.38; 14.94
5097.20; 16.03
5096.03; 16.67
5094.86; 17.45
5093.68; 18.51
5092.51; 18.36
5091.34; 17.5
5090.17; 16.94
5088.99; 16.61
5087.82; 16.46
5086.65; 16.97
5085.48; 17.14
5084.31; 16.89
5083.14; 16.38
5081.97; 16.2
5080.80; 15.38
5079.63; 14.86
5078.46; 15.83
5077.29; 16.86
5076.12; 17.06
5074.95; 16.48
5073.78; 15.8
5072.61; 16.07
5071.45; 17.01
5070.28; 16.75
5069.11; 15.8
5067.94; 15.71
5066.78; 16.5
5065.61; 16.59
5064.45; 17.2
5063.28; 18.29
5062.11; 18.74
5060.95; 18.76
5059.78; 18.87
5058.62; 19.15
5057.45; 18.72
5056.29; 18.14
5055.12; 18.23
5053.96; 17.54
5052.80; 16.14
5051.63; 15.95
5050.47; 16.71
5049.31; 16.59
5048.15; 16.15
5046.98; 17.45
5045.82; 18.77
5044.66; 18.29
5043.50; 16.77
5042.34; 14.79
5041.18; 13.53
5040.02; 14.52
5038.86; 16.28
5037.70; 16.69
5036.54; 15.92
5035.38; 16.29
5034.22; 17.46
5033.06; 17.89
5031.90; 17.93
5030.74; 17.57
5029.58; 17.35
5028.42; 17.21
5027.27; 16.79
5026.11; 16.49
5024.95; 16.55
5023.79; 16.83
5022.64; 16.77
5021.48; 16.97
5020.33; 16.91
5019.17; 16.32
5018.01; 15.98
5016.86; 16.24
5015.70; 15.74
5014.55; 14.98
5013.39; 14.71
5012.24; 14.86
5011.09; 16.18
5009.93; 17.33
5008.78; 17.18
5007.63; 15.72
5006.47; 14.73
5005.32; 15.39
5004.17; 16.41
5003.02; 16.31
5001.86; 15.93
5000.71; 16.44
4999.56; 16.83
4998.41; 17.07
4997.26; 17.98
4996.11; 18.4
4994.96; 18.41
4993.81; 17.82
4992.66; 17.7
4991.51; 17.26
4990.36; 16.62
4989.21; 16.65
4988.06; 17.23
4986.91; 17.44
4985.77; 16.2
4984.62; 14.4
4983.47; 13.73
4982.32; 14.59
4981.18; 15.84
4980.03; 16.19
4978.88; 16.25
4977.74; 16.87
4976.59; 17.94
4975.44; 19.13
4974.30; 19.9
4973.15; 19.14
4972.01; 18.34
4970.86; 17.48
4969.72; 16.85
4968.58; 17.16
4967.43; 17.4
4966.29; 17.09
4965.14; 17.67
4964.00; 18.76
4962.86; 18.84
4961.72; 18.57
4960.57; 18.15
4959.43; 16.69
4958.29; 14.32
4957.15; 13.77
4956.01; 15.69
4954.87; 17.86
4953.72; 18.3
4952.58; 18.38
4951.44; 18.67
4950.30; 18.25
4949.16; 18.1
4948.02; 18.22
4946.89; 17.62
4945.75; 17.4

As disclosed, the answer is 16.2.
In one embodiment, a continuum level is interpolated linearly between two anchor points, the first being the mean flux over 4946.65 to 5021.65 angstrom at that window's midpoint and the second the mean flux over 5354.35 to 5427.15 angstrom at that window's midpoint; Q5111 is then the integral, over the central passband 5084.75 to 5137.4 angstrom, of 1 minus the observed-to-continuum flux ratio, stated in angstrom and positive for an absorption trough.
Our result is 1.4 angstrom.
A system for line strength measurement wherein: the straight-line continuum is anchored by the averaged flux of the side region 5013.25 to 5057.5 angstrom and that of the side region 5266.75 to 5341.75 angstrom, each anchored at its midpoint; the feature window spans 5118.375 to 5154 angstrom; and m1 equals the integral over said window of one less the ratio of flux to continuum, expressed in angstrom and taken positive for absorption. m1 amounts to 2.3 angstrom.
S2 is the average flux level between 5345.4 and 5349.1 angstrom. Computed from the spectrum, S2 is 17.3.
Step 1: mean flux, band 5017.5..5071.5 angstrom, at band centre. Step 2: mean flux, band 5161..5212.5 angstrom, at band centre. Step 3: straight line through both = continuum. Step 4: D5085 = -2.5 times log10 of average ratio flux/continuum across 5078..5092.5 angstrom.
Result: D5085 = -0.02 mag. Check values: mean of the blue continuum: 17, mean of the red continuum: 14.6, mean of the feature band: 16.5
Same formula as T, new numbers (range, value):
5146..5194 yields 14.4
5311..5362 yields 17.4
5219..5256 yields 16.9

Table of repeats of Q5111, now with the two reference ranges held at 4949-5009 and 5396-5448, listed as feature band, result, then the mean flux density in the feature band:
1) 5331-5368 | -1.6 angstrom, 17.6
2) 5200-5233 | 1.5 angstrom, 16.2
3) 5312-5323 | -0.9 angstrom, 18.2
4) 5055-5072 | -0.6 angstrom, 17.6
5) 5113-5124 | -0.2 angstrom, 17.3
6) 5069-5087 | 0.7 angstrom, 16.3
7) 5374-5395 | -1.0 angstrom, 17.7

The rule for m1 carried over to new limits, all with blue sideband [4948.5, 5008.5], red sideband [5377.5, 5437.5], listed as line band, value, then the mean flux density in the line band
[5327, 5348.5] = 0.1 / 16.8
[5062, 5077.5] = 0.3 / 16.7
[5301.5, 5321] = -1.6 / 18.3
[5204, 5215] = 0.7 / 15.9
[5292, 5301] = -0.1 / 17.2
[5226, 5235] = 0.8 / 15.4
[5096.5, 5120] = 0.2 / 16.9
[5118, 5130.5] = 1.0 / 15.7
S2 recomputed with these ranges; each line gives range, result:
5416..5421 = 17.9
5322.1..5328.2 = 15.6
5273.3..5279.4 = 16.8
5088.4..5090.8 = 16.8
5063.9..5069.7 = 16.4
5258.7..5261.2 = 18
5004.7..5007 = 15.1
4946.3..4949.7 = 18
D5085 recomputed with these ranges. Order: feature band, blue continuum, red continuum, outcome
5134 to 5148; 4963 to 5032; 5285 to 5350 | 0.09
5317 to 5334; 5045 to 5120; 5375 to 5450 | 0.03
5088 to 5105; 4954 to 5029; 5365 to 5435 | 0.00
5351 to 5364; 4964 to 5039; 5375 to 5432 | -0.08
